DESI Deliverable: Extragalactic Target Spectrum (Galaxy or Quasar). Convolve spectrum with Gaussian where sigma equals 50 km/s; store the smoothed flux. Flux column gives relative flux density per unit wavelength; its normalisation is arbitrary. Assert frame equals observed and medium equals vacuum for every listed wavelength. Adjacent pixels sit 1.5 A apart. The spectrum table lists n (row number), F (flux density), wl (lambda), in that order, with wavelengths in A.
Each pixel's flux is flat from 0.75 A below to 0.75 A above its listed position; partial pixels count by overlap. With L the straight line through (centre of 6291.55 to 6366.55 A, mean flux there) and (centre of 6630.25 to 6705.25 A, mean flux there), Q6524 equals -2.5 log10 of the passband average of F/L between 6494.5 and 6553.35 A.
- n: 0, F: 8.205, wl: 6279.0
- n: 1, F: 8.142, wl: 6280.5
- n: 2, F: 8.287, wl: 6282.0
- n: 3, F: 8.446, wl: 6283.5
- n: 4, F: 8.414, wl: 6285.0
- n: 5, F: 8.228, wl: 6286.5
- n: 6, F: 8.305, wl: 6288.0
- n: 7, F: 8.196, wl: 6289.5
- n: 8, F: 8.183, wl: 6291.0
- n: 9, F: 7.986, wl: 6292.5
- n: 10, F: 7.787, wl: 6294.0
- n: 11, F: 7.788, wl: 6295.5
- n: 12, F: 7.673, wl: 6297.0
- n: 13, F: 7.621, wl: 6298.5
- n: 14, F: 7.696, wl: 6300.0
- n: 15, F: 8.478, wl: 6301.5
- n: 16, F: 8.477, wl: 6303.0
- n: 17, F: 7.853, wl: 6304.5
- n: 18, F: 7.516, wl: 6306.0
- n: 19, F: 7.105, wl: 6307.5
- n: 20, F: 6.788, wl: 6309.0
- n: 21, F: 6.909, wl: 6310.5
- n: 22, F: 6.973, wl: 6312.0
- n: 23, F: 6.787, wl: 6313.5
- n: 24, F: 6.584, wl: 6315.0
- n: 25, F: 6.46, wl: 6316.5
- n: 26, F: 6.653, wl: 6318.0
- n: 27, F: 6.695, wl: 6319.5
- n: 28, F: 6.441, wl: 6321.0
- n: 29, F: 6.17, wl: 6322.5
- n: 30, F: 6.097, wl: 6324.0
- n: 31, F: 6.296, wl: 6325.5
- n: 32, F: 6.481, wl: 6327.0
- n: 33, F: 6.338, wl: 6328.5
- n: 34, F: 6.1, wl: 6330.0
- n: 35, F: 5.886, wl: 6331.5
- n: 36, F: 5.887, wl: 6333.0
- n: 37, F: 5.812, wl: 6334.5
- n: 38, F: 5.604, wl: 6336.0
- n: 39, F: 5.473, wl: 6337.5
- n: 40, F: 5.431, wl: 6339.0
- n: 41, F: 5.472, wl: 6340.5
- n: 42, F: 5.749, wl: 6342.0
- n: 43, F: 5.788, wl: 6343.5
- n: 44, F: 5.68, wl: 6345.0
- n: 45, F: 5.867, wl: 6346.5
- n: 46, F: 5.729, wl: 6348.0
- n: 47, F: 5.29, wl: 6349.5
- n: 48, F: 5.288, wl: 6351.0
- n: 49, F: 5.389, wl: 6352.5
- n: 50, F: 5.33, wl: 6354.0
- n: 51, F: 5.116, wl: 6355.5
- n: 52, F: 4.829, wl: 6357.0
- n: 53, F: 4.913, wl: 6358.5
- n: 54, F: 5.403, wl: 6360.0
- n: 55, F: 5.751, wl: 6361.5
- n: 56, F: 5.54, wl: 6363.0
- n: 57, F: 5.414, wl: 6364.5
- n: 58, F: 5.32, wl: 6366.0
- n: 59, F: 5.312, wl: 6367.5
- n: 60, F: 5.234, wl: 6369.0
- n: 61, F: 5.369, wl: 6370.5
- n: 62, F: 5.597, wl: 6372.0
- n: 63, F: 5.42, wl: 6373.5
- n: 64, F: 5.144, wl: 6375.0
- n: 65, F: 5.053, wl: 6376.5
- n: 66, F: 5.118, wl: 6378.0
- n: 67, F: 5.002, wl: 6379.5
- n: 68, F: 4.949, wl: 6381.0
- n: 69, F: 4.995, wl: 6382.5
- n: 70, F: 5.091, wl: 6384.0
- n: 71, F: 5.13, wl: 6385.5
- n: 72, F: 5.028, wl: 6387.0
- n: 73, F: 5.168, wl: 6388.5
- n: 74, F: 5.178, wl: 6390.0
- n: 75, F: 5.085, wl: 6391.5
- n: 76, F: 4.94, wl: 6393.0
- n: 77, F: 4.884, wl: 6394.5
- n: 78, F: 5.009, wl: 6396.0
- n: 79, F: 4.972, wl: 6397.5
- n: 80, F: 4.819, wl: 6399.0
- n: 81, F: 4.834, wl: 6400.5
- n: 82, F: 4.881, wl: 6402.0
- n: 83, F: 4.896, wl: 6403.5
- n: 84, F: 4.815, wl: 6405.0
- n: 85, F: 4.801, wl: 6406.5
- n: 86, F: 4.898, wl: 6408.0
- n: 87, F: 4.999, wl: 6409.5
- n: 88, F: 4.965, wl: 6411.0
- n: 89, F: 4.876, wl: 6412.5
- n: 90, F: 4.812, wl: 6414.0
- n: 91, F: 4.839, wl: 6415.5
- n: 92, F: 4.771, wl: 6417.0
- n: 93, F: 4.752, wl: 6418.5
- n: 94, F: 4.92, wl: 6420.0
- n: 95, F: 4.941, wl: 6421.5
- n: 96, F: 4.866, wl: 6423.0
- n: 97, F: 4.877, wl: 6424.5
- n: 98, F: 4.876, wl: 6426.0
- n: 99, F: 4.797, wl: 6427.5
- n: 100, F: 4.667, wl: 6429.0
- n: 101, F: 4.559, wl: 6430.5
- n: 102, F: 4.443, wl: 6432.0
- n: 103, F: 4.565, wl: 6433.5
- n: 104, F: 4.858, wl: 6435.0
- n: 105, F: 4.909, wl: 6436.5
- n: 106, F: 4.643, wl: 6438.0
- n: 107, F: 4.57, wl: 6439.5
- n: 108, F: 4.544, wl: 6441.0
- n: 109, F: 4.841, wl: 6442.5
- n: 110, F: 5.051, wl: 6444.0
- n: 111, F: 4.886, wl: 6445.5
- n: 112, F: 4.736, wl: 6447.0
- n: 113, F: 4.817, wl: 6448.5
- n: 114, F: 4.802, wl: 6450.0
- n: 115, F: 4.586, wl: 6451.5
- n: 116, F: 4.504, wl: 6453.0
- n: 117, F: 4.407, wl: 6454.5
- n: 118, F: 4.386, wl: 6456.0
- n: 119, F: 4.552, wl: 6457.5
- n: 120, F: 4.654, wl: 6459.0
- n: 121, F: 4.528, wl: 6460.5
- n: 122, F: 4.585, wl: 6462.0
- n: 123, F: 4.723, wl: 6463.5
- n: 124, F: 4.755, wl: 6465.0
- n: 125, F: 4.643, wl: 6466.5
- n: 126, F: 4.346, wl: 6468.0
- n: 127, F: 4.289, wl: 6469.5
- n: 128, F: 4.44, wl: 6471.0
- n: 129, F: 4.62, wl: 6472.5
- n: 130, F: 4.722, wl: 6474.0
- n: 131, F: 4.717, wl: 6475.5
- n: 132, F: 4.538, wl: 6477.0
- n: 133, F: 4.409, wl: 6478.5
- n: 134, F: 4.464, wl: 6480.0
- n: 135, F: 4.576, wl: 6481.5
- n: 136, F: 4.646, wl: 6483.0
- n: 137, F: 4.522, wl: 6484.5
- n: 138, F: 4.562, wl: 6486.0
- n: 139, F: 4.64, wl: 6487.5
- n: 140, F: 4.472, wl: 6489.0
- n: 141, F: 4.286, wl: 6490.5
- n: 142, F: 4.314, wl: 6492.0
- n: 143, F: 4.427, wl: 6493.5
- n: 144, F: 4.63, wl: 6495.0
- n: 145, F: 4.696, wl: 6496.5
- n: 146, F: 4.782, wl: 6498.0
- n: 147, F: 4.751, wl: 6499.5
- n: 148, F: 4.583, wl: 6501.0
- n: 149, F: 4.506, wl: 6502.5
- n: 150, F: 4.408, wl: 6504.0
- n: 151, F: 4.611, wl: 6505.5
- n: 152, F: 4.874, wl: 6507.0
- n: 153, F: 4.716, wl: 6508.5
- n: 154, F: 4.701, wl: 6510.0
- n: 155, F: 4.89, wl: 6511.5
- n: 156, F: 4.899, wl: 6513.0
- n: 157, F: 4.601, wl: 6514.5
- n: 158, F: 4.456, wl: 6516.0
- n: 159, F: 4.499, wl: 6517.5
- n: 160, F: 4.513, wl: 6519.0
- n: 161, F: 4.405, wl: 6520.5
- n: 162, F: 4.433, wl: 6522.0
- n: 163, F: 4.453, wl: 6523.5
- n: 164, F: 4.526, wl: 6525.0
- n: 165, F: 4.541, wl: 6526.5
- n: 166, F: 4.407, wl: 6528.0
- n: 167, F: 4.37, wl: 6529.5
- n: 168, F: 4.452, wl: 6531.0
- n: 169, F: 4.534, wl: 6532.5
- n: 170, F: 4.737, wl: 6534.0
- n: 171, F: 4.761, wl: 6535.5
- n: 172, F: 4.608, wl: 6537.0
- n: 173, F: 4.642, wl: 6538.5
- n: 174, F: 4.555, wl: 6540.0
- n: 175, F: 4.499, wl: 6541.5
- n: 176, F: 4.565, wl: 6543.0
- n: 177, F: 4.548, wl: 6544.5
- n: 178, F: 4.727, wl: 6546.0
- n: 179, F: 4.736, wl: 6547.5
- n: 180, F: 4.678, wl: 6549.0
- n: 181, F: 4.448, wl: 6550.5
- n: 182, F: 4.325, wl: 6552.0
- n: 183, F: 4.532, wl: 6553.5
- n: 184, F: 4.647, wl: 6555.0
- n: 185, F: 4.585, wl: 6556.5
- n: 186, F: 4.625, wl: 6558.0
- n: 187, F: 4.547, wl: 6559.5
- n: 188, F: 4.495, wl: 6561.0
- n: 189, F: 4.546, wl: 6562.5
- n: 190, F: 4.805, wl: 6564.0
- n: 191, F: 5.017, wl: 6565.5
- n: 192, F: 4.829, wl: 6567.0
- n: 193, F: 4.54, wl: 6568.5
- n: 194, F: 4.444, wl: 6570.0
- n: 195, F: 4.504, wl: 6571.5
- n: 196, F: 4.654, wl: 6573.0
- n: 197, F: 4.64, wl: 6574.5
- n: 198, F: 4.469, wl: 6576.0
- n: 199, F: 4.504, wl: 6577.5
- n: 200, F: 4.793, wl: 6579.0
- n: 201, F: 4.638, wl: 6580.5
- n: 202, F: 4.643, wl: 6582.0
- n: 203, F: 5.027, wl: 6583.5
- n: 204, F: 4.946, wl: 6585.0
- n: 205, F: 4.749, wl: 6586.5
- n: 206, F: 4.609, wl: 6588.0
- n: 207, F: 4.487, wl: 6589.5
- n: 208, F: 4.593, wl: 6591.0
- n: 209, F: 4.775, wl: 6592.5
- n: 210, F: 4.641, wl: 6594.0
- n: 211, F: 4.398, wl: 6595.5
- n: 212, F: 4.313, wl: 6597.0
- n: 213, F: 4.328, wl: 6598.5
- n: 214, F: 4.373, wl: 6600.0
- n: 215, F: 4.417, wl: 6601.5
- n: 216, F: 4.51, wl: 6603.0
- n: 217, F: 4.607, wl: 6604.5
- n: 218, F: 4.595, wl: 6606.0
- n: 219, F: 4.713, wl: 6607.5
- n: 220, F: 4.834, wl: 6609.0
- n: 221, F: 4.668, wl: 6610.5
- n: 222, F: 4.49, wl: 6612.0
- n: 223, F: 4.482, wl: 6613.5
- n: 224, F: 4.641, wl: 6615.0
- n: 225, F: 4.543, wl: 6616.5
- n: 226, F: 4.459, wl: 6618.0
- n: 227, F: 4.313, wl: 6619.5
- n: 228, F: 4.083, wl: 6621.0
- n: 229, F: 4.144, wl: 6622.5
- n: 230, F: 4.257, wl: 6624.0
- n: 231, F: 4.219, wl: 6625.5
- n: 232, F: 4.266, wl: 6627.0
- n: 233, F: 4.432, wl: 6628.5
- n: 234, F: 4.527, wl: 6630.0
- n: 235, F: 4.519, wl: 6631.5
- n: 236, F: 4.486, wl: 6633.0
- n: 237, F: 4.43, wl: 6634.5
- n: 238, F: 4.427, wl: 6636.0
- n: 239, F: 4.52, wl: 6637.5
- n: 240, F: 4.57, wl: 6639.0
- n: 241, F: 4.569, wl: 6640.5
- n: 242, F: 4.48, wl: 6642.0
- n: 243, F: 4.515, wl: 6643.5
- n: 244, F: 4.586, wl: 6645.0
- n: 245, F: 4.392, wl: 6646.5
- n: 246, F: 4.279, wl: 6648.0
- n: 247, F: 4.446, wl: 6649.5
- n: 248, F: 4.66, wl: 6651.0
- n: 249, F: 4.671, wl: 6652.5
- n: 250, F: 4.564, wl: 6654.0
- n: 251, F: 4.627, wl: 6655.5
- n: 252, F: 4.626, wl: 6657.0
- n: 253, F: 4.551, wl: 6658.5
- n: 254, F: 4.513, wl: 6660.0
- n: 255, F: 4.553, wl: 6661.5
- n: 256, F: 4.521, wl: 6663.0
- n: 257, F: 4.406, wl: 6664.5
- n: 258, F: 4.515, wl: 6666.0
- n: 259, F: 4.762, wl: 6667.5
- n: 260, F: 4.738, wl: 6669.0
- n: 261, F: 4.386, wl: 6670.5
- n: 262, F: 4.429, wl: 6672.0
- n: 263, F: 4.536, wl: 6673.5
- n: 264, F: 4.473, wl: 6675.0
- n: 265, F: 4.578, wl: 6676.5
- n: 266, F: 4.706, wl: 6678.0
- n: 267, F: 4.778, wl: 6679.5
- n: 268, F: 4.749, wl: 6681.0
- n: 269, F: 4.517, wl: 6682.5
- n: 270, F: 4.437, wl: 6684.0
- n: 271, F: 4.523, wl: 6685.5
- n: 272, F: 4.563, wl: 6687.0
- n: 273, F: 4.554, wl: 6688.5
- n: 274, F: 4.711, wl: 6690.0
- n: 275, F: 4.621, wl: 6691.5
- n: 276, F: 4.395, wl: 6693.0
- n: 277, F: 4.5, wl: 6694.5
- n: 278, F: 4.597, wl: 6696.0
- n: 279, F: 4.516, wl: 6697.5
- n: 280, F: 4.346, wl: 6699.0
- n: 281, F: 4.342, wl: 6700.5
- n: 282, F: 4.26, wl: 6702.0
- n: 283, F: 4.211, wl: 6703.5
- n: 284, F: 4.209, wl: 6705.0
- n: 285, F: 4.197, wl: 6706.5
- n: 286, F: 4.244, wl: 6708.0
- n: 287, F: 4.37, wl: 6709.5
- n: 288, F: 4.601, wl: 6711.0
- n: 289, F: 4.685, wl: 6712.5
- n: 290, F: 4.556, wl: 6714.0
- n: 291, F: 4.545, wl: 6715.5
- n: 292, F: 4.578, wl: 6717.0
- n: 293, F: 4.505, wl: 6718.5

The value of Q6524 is 0.15 mag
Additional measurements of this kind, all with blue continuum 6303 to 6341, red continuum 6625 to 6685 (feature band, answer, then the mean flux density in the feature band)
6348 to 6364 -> 0.18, 5.31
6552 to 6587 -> 0.08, 4.65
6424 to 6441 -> 0.23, 4.7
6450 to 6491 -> 0.22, 4.55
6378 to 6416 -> 0.21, 4.96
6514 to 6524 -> 0.18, 4.48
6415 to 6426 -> 0.21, 4.85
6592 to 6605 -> 0.09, 4.48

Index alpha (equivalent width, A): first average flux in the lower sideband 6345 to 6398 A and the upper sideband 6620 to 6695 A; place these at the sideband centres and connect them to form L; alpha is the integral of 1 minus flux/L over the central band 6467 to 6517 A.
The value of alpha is 3.5 A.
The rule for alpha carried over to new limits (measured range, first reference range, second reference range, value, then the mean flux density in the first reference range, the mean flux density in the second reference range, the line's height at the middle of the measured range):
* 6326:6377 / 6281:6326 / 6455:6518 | 8.82 A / 7.44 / 4.58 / 6.69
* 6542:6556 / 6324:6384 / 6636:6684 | 0.91 A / 5.5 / 4.55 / 4.9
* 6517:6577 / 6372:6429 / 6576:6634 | 1.00 A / 4.96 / 4.53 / 4.65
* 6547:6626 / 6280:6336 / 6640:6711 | 9.08 A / 7.2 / 4.51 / 5.16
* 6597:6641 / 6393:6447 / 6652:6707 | 1.24 A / 4.82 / 4.52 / 4.59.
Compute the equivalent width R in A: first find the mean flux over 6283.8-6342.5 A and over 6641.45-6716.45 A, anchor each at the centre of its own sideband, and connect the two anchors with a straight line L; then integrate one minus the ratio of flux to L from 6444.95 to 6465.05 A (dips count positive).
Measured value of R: 4.6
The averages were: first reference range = 6.95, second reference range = 4.51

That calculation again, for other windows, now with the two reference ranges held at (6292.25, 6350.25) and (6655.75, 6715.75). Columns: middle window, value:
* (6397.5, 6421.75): 4.86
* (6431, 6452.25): 4.22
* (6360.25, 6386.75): 4.35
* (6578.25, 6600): 1.85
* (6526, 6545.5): 2.93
